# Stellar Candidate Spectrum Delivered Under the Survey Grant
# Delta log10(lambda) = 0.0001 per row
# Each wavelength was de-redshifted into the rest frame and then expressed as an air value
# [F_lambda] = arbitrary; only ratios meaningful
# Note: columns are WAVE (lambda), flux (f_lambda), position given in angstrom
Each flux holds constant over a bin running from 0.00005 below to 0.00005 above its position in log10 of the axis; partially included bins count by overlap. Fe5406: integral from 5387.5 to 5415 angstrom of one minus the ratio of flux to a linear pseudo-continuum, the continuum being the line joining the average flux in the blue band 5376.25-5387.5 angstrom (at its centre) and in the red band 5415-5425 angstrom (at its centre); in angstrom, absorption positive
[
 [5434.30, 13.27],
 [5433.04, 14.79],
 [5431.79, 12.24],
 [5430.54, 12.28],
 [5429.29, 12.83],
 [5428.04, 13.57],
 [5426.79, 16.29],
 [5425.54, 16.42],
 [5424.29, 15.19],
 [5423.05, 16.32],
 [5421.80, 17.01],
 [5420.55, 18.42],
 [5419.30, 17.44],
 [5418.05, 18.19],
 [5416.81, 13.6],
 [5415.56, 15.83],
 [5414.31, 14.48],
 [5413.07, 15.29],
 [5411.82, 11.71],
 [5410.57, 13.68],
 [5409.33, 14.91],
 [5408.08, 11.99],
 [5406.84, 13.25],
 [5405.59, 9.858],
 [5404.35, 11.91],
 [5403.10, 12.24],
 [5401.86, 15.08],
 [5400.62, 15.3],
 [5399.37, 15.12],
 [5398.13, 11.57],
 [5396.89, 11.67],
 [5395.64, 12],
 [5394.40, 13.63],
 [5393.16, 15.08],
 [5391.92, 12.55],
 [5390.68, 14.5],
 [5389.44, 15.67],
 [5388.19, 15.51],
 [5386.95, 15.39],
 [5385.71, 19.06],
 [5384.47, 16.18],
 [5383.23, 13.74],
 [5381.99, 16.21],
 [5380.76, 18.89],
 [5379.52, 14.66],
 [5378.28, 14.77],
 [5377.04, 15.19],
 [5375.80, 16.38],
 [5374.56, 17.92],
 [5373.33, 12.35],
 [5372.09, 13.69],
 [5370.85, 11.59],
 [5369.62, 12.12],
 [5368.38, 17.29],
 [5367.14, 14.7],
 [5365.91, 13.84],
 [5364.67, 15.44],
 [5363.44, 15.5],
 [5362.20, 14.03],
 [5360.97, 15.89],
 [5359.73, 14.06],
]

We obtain 4.7 angstrom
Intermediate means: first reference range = 16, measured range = 13.5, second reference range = 16.5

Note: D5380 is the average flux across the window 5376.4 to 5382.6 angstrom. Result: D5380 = 16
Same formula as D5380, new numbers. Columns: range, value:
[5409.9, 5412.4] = 12.8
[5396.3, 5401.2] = 13.4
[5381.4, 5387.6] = 16.1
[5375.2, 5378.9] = 15.4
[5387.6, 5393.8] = 14.6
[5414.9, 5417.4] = 14.7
